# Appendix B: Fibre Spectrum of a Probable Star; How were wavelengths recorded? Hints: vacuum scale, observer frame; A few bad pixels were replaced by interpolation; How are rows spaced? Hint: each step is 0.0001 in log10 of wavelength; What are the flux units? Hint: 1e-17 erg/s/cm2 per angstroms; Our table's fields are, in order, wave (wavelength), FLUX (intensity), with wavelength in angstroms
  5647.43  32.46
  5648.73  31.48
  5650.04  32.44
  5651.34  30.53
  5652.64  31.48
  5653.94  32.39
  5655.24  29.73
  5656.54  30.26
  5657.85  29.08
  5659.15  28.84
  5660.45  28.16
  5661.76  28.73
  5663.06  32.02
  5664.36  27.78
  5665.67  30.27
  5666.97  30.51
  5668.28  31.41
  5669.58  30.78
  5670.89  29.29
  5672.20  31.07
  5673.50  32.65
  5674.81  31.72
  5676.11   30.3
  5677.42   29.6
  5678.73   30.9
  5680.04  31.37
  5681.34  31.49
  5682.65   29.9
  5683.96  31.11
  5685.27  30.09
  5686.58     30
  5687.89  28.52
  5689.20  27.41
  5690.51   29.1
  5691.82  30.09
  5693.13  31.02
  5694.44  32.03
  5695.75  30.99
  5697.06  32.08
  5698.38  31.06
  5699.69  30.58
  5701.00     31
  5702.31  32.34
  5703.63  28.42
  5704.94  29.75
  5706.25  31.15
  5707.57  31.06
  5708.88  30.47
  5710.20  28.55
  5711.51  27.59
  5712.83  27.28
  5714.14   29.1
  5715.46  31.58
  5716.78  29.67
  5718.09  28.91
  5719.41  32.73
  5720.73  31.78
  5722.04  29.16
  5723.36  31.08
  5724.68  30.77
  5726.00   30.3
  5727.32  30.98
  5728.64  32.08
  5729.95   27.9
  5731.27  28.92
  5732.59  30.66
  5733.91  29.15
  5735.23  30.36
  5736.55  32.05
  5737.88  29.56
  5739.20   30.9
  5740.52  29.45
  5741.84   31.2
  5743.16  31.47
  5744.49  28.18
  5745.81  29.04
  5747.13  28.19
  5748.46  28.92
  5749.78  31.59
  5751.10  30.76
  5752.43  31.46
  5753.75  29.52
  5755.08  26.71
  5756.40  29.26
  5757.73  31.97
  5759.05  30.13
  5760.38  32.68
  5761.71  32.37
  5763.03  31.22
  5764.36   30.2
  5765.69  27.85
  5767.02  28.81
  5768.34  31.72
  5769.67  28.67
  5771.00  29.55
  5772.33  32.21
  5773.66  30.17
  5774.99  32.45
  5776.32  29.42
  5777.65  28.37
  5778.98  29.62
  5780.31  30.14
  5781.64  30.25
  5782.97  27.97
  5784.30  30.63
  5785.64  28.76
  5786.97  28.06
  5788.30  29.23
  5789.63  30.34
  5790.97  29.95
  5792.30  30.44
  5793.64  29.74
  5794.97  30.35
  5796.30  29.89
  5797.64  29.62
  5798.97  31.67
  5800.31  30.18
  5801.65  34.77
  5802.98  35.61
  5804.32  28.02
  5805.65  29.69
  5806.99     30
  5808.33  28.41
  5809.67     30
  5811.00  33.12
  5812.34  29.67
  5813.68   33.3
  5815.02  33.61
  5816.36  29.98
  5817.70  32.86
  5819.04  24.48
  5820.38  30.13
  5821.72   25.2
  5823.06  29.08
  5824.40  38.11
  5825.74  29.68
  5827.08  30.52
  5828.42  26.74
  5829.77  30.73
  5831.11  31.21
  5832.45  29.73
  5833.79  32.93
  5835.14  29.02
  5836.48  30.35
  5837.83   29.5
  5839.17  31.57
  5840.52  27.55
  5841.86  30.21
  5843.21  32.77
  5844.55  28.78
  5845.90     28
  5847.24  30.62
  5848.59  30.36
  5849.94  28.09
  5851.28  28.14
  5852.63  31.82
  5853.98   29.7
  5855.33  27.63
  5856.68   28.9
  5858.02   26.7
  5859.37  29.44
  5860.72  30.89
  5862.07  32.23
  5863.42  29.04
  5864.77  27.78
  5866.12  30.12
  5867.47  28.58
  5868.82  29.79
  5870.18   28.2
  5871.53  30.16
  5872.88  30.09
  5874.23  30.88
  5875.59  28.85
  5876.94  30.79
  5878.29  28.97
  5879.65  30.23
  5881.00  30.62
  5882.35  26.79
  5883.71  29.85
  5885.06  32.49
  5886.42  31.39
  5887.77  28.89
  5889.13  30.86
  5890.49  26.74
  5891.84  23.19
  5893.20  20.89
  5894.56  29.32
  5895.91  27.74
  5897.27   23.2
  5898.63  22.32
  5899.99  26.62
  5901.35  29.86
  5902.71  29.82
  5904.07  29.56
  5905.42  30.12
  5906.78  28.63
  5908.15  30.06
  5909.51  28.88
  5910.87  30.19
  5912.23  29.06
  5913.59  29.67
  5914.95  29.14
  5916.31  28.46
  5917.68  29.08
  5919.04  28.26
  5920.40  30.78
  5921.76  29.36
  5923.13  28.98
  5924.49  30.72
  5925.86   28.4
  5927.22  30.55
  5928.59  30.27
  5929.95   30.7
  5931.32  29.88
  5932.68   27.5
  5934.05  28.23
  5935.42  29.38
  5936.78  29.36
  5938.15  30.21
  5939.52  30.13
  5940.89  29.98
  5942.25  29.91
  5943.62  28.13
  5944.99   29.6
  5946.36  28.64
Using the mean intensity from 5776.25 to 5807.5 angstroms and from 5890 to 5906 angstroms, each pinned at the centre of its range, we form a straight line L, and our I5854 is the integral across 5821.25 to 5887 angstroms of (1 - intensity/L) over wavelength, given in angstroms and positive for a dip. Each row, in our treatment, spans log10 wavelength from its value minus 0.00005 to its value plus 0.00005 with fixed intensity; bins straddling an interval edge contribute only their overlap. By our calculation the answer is -4.2 angstroms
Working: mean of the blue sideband 30.1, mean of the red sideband 26.6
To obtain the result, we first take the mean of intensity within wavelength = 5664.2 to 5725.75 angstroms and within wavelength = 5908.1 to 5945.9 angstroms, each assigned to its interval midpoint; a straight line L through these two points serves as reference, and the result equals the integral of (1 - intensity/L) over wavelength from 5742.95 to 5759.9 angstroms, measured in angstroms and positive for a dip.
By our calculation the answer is 0.2 angstroms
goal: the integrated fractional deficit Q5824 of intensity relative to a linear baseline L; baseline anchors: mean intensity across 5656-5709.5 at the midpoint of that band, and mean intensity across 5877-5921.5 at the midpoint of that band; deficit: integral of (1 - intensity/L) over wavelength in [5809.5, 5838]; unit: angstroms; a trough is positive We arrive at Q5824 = -1.3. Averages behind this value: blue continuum 30.4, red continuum 28.5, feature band 30.5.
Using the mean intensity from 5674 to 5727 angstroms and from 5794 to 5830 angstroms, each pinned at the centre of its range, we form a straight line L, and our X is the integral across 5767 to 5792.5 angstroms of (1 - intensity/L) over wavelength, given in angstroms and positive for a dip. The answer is 0.5 angstroms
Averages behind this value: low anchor 30.3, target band 29.9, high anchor 30.6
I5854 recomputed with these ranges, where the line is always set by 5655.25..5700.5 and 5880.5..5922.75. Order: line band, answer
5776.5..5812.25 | -1.0 angstroms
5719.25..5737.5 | -0.4 angstroms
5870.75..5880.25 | -0.4 angstroms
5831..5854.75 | -0.9 angstroms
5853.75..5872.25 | -0.3 angstroms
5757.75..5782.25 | -0.7 angstroms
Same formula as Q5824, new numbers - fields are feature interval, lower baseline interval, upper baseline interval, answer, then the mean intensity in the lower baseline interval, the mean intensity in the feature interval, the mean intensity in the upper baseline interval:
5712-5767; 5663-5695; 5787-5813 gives 0.5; 30.4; 30.1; 30.5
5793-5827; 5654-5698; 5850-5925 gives -1.5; 30.3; 30.7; 28.9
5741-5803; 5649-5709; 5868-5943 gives -0.7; 30.5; 30.2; 29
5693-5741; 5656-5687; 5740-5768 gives -0.2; 30.3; 30.3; 30.1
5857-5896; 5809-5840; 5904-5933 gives 1.2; 30.5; 29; 29.5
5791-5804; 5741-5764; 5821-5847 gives -0.4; 30.3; 31.2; 30.1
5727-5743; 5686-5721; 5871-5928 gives -0.2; 30.1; 30.3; 28.8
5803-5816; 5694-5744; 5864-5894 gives -0.6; 30.4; 30.9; 28.9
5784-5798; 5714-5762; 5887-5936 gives 0.0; 30.3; 29.7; 28.5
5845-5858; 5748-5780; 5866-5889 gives 0.3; 30.2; 29.1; 29.8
